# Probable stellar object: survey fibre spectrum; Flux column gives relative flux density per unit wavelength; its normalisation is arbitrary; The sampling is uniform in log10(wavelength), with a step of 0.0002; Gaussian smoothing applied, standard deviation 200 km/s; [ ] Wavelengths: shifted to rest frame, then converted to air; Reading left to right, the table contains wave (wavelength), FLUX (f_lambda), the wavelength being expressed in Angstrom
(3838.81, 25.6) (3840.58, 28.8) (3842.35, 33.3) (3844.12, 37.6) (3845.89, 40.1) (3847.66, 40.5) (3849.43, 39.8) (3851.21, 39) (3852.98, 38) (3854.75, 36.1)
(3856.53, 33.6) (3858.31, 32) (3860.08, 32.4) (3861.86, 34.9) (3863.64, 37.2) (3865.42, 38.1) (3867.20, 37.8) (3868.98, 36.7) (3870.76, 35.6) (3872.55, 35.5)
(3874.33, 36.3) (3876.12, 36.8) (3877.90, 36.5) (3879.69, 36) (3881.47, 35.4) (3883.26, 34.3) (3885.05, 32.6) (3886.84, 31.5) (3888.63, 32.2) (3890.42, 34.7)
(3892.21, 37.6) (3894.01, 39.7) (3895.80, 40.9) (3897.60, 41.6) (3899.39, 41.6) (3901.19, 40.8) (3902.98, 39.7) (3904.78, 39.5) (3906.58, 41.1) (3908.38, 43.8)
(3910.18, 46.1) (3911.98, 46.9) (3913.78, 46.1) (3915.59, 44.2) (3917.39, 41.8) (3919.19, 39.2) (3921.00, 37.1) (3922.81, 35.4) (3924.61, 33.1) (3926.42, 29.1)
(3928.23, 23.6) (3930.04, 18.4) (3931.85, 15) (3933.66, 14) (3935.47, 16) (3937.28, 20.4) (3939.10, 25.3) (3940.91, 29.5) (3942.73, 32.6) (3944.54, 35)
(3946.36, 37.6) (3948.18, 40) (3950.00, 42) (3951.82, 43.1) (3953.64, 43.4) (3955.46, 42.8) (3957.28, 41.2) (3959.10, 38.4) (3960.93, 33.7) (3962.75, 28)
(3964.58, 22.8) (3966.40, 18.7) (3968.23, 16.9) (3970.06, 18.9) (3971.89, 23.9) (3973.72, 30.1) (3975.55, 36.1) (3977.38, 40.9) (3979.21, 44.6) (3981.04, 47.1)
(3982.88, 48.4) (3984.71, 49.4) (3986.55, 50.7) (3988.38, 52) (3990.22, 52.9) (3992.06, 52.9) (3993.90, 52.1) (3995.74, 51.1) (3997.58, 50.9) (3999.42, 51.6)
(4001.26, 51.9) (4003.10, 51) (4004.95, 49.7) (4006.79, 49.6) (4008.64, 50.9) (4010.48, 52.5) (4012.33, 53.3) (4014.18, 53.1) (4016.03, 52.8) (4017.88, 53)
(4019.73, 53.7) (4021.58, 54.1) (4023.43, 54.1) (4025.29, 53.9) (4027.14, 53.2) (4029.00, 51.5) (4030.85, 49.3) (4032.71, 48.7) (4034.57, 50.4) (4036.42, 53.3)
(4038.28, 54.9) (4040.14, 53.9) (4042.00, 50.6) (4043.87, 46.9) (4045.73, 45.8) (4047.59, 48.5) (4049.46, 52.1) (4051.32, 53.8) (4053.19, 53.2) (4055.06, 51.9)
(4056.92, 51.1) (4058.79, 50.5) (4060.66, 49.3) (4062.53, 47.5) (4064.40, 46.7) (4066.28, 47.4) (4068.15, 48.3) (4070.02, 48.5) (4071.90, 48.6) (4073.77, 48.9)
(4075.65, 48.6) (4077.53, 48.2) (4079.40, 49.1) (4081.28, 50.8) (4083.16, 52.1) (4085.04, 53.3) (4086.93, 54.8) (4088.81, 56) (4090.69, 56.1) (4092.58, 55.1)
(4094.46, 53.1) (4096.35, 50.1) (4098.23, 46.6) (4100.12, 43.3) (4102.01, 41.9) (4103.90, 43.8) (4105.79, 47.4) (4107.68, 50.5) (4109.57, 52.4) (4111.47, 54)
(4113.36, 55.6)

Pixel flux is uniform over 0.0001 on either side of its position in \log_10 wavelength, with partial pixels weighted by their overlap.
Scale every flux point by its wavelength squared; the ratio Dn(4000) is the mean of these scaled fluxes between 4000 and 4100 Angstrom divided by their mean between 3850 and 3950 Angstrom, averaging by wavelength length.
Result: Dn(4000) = 1.6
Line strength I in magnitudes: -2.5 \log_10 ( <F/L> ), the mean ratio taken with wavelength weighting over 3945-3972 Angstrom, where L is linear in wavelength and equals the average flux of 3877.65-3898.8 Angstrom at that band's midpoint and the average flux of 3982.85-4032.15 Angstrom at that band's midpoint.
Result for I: 0.34 mag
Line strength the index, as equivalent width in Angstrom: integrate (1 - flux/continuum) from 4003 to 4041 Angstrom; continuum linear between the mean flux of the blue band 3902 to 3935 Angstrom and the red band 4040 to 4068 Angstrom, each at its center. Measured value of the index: -4.9 Angstrom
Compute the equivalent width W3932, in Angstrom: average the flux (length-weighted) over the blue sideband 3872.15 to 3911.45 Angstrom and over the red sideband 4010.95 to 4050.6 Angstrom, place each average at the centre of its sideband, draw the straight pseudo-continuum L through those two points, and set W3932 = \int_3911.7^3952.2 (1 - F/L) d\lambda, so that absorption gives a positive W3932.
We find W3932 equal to 9.5 Angstrom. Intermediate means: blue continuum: 38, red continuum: 51.8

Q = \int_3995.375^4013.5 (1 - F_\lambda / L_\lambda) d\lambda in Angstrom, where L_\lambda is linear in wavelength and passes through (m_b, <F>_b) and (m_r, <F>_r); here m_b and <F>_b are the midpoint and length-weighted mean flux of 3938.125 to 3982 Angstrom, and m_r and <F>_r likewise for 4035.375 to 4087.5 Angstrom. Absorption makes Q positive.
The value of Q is -4.5 Angstrom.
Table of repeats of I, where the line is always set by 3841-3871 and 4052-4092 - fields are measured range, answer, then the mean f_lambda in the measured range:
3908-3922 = -0.07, 43.1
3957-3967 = 0.39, 30.2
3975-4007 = -0.09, 49.2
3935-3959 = 0.21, 35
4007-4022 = -0.13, 52.7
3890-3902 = -0.02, 39.7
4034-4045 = -0.07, 51.6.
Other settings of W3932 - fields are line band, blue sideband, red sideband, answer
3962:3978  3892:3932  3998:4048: 6.8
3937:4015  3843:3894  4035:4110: 4.7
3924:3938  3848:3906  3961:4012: 6.6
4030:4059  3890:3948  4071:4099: -2.2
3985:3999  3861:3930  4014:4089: -1.8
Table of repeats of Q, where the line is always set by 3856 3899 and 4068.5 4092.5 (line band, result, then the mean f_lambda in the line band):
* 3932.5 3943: 4.75 Angstrom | 22.2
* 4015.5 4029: -1.88 Angstrom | 53.4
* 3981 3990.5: -1.30 Angstrom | 50.2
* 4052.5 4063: -0.23 Angstrom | 50.7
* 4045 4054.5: -0.36 Angstrom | 50.8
